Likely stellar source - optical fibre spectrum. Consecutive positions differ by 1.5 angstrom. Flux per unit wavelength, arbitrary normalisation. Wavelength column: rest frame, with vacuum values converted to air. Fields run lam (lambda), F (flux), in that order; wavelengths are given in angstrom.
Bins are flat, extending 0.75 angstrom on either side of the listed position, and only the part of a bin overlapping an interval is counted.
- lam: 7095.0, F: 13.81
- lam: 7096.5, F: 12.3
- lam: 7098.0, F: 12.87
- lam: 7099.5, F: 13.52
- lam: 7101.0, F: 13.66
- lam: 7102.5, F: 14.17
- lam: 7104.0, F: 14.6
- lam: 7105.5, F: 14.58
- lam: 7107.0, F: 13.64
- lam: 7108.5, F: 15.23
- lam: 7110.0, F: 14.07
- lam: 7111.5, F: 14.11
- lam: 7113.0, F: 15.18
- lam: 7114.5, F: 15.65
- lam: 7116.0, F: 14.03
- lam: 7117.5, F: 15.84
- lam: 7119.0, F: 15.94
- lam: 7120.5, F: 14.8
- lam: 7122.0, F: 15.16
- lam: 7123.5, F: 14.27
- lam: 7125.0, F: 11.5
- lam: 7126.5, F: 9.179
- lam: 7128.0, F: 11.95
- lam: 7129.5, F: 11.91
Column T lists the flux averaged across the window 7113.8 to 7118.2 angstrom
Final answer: 15.2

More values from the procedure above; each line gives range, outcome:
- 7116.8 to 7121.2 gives 15.5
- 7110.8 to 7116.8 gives 14.8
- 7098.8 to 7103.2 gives 13.8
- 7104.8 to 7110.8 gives 14.4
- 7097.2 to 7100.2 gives 13.2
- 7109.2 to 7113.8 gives 14.5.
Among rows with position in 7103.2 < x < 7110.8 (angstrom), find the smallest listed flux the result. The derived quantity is 13.64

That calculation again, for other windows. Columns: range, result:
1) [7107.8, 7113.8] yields 14.07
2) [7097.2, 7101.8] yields 12.87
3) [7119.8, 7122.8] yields 14.8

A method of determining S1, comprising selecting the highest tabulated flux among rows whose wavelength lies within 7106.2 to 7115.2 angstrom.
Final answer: 15.65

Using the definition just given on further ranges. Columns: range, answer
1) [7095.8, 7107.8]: 14.6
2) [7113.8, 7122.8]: 15.94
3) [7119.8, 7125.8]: 15.16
